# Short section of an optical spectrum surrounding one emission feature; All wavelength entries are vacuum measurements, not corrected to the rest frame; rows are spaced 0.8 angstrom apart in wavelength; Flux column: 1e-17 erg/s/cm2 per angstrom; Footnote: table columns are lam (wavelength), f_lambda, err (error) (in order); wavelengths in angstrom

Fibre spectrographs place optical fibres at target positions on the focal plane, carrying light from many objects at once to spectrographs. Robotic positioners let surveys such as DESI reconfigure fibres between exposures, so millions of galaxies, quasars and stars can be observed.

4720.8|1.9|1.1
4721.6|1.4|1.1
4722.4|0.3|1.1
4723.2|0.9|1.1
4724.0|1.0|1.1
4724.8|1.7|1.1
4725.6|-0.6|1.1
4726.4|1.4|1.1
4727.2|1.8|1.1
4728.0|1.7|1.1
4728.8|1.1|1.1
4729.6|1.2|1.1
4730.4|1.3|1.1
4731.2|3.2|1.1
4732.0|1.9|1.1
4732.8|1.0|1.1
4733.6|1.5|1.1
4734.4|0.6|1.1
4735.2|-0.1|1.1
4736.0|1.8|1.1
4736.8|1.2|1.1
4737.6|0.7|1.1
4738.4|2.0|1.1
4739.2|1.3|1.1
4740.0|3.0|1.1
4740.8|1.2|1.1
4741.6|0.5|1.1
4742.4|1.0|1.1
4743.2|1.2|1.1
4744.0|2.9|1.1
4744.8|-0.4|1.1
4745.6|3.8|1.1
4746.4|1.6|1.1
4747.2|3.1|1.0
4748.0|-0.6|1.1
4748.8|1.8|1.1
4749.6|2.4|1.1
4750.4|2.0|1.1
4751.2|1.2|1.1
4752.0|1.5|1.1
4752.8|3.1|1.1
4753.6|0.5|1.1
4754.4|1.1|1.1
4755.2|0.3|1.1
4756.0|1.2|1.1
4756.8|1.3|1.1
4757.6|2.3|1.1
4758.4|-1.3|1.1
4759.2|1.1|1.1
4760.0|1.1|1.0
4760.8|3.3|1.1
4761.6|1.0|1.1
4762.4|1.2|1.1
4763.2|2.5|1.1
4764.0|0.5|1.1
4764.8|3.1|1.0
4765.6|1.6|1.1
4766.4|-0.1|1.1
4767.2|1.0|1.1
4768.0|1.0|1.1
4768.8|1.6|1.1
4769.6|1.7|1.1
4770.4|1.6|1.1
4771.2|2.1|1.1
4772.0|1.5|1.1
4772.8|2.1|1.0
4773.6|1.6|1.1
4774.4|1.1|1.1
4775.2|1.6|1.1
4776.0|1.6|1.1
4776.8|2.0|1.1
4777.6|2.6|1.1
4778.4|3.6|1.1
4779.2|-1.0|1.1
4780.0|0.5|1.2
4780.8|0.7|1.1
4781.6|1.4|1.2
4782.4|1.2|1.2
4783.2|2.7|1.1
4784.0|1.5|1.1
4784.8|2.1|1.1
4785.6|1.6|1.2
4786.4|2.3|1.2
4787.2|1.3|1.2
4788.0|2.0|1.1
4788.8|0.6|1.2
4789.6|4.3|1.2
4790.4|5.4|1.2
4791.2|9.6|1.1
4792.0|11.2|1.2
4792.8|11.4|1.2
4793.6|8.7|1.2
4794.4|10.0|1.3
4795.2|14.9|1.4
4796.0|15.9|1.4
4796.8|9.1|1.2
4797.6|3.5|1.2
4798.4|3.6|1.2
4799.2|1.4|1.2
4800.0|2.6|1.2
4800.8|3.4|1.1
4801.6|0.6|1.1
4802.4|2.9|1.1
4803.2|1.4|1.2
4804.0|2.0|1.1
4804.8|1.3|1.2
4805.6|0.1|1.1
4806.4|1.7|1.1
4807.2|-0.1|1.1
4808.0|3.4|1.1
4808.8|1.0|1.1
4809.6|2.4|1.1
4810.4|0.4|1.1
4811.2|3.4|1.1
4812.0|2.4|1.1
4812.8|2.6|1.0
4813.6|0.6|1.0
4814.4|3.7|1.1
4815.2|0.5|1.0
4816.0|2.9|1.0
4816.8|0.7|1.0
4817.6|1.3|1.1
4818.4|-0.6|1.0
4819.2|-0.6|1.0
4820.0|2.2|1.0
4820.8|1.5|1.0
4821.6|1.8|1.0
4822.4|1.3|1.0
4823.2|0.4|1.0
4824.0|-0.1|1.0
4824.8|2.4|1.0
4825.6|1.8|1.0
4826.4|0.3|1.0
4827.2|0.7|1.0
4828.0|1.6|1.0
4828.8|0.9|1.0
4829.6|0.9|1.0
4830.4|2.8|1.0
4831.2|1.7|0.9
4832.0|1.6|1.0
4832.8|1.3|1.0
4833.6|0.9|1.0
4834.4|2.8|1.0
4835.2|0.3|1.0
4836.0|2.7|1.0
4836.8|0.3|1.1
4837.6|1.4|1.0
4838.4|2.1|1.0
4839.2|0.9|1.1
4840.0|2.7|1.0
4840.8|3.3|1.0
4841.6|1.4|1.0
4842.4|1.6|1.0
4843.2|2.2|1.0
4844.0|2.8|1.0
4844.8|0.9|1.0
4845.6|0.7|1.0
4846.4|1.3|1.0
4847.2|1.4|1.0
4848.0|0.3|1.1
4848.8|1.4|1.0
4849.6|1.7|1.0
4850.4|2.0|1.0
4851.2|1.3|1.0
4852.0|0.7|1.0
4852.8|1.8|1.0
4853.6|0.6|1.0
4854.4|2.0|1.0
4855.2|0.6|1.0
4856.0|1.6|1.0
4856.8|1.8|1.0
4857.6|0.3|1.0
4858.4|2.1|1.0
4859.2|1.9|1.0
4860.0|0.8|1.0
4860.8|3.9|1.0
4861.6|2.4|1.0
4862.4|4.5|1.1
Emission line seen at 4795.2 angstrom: [O II] 3727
